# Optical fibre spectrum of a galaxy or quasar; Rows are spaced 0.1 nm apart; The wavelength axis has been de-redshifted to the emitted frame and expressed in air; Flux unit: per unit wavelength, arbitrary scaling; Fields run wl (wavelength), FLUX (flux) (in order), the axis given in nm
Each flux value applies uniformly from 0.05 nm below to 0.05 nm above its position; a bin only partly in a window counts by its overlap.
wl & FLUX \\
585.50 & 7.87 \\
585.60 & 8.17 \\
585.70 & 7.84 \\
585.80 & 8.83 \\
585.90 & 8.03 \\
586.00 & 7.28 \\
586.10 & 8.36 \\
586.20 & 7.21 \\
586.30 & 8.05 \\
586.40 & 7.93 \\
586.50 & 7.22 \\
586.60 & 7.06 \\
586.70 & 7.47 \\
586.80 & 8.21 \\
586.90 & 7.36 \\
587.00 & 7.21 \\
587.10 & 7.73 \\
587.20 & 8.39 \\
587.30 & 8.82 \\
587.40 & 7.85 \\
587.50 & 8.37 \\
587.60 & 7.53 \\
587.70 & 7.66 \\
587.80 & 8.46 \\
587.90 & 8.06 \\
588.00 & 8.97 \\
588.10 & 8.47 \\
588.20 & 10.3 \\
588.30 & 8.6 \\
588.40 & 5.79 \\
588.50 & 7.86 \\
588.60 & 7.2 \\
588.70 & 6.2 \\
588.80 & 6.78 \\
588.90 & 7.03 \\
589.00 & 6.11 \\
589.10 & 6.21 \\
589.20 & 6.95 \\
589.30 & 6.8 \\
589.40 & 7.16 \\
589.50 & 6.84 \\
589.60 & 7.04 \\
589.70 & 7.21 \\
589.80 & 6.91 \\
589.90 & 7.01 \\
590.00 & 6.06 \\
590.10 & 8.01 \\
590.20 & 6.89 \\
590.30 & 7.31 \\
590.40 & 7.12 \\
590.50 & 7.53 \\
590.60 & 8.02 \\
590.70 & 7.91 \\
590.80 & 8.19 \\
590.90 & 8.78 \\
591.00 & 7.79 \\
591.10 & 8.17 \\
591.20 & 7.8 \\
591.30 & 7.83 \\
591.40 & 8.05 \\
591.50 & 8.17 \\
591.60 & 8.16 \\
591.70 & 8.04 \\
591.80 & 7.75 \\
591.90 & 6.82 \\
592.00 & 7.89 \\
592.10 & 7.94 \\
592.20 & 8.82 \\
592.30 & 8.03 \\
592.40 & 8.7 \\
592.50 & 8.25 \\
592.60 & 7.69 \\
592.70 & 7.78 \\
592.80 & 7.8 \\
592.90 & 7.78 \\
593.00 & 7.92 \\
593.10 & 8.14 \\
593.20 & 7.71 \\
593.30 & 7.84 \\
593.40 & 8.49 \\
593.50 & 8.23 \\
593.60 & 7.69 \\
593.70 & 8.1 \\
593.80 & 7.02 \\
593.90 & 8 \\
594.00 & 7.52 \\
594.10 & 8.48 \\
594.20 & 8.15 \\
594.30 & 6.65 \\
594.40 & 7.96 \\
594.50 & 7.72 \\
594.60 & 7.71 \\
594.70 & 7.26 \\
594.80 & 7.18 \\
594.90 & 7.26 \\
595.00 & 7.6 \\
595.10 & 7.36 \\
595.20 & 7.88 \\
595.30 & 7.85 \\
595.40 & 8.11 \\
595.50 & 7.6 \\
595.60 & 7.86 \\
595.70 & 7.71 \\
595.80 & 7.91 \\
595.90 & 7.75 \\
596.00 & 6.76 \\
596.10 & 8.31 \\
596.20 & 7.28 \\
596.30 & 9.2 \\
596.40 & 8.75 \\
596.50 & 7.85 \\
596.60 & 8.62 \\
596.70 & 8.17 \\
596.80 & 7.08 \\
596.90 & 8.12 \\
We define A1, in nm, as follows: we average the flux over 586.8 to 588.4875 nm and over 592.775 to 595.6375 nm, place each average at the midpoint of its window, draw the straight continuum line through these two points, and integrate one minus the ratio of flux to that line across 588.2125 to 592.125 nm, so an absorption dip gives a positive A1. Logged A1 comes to 0.27 nm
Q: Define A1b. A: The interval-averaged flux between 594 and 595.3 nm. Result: 7.61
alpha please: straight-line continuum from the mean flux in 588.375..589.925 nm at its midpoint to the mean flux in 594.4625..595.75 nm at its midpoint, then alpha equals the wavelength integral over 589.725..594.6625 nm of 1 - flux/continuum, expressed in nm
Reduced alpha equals -0.38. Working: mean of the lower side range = 6.83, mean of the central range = 7.8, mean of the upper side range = 7.62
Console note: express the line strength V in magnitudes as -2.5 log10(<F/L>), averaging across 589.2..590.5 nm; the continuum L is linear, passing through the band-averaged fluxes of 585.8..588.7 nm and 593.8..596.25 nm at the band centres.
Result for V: 0.11 mag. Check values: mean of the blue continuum 7.9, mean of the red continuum 7.65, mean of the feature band 7.05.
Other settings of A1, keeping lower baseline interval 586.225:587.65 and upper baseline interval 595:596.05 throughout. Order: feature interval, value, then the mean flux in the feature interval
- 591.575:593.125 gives -0.049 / 7.96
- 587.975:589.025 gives 0.026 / 7.58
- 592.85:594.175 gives -0.038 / 7.92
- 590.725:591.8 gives -0.048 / 8.08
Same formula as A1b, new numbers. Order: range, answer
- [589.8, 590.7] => 7.26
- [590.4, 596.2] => 7.84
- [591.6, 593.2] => 7.96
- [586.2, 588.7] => 7.89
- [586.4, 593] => 7.66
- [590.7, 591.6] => 8.09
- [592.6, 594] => 7.86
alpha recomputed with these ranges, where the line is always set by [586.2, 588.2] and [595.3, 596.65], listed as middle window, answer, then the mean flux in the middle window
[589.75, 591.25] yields 0.077 nm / 7.57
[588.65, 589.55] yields 0.147 nm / 6.68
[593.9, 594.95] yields 0.048 nm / 7.61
